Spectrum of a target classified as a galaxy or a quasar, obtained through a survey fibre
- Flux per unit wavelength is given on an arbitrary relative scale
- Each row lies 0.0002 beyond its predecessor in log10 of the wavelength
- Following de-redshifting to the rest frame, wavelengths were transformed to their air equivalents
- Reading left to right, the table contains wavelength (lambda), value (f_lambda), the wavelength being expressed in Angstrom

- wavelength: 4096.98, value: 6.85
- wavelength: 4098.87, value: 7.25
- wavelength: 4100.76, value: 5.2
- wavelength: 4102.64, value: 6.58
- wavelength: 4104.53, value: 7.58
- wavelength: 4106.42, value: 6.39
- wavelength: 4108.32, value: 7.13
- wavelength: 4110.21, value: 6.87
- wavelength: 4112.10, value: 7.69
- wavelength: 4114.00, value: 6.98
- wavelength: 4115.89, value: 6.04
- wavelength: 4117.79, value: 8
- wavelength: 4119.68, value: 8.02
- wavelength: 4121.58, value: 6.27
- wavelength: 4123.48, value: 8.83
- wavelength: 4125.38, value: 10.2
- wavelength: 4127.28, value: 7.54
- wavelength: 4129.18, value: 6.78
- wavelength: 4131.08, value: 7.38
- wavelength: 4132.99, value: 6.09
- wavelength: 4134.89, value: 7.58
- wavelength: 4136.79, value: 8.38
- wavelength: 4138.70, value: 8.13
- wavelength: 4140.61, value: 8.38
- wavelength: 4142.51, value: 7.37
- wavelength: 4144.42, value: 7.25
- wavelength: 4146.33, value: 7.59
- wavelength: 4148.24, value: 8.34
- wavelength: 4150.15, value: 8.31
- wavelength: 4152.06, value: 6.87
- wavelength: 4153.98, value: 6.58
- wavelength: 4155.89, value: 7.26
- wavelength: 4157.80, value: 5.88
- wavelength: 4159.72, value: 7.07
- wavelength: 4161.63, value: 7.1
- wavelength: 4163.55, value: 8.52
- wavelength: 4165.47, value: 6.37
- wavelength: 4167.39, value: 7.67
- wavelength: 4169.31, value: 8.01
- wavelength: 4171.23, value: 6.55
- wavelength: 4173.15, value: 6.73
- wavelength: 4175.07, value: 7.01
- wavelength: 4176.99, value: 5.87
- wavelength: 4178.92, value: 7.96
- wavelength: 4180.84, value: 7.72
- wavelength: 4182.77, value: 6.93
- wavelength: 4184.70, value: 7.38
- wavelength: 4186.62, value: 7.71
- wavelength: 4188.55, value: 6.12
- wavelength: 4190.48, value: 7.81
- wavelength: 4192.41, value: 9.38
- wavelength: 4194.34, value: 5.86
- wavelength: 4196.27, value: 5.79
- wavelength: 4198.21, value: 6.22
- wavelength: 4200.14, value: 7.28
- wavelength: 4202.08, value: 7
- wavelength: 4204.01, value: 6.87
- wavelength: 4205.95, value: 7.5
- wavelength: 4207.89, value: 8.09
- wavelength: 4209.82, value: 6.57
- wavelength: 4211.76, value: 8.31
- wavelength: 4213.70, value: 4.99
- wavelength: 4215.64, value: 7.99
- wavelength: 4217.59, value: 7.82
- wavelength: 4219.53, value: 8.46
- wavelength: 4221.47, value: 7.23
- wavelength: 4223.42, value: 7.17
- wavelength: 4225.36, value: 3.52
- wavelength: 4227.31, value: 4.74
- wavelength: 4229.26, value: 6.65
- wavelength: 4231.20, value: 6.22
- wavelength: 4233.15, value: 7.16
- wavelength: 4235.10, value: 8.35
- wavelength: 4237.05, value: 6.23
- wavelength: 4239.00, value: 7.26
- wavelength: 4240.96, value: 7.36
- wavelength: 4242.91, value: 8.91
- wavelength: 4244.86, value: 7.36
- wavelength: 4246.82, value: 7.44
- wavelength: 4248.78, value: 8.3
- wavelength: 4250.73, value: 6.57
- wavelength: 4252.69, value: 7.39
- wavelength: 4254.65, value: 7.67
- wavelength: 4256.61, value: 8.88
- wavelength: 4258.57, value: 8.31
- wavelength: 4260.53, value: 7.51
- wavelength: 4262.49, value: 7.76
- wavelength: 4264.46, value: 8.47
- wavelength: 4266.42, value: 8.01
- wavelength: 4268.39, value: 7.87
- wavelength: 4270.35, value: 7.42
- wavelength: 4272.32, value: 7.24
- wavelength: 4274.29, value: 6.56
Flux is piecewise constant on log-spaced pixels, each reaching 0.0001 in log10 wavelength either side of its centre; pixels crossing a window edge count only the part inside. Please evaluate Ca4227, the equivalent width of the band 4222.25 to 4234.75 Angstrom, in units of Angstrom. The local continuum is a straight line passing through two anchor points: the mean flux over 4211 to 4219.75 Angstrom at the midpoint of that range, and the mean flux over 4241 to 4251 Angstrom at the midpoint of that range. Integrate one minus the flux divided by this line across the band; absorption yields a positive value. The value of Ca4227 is 2.5 Angstrom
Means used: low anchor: 7.41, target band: 6.05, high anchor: 7.77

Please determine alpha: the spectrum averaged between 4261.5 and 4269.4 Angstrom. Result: 8.03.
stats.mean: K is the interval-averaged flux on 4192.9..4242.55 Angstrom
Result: 6.88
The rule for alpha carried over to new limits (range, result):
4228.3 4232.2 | 6.45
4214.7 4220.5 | 8.09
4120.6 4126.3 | 8.42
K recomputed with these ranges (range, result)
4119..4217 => 7.32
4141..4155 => 7.51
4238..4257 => 7.67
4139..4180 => 7.29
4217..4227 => 6.66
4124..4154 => 7.72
